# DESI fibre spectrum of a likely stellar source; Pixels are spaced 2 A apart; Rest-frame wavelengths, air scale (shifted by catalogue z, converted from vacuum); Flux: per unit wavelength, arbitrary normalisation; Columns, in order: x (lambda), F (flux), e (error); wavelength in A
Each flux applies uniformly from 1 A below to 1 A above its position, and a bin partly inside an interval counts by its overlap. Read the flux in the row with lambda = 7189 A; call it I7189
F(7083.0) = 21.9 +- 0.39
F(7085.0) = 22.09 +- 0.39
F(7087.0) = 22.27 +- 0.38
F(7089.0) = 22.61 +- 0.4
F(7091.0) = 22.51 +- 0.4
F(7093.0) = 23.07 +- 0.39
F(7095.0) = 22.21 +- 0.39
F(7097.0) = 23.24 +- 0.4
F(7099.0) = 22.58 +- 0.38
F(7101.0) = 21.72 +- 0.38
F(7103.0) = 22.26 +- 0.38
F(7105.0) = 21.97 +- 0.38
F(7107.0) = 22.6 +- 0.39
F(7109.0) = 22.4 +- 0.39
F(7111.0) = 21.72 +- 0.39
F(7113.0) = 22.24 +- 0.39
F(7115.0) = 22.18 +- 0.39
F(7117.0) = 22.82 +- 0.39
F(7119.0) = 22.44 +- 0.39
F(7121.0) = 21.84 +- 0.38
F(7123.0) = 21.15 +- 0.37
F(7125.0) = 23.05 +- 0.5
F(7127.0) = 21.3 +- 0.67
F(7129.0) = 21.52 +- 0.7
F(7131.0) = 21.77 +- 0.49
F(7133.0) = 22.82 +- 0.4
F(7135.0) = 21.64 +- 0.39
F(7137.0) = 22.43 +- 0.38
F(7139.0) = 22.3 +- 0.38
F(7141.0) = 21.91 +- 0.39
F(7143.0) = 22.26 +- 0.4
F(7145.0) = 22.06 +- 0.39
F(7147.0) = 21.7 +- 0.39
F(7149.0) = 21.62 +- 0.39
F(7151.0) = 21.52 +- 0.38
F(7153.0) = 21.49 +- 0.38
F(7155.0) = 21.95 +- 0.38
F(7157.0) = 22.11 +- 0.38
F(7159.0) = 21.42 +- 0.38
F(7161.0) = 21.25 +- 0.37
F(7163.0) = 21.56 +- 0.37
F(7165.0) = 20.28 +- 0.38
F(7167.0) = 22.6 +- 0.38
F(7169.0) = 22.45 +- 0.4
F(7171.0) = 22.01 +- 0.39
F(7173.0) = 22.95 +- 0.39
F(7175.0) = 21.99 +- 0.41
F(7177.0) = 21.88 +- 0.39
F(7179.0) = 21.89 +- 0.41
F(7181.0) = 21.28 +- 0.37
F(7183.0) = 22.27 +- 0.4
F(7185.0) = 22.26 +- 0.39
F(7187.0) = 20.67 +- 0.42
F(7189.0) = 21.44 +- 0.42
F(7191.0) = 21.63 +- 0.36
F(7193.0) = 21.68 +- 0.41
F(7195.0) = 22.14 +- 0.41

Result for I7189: 21.44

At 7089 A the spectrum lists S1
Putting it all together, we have 22.61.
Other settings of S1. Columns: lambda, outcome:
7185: 22.26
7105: 21.97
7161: 21.25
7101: 21.72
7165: 20.28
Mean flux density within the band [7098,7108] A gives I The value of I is 22.2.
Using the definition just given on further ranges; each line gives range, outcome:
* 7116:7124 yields 22.1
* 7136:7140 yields 22.4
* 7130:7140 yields 22.2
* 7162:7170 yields 21.7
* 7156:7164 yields 21.6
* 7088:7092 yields 22.6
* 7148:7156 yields 21.6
